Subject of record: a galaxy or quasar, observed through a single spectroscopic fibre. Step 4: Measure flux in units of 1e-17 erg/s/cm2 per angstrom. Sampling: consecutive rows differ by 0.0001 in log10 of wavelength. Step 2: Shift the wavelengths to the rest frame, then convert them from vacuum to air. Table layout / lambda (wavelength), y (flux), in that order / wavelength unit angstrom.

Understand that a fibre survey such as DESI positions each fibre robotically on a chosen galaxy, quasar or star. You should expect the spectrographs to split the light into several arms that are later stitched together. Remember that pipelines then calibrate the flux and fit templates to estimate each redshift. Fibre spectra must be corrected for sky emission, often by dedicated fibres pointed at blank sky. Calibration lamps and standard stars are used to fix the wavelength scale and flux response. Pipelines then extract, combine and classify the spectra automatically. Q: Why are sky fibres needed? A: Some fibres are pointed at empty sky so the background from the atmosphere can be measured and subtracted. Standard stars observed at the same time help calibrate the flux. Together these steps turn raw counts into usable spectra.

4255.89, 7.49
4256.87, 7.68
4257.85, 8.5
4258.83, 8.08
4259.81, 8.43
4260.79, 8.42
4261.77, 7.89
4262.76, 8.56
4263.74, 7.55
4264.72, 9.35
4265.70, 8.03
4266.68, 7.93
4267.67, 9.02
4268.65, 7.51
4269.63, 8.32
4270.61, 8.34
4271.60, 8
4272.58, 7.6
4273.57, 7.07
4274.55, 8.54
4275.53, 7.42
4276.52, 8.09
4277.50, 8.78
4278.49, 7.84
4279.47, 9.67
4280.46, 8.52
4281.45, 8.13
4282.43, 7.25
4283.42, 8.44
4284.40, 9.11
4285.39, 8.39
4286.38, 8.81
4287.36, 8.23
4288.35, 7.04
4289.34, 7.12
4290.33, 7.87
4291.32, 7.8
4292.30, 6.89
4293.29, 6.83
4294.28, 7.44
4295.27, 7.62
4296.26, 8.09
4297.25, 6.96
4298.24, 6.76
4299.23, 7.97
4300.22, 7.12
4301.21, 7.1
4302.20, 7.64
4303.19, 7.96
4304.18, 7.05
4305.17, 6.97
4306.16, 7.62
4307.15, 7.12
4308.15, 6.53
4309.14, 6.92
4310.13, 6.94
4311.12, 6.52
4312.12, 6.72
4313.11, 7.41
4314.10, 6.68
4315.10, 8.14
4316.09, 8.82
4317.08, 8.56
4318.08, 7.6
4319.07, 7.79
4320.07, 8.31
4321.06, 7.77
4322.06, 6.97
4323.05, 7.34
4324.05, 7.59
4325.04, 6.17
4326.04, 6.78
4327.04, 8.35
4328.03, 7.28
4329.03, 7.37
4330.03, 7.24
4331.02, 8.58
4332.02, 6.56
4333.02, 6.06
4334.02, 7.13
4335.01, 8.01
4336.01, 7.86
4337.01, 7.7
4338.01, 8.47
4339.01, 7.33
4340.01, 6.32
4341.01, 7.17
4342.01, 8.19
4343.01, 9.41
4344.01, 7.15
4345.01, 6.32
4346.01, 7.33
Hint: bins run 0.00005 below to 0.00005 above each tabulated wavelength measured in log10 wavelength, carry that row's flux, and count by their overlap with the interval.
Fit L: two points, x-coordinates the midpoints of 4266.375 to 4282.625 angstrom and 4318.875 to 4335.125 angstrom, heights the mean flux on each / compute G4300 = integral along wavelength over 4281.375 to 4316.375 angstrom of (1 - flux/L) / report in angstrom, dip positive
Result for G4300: 1.3 angstrom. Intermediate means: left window 8.14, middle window 7.48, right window 7.35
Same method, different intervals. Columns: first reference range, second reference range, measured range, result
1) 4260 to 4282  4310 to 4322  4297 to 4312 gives 1.20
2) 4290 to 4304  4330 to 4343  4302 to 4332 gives 0.24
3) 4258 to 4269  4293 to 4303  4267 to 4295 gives -0.65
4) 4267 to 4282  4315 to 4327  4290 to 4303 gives 0.88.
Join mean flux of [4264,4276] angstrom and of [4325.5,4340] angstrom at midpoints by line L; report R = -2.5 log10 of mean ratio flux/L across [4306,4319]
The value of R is 0.04 mag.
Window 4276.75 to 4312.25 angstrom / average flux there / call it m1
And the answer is 7.62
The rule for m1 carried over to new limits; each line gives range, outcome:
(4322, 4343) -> 7.41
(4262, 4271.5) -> 8.26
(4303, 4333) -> 7.36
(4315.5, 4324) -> 7.88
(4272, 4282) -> 8.16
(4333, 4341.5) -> 7.41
